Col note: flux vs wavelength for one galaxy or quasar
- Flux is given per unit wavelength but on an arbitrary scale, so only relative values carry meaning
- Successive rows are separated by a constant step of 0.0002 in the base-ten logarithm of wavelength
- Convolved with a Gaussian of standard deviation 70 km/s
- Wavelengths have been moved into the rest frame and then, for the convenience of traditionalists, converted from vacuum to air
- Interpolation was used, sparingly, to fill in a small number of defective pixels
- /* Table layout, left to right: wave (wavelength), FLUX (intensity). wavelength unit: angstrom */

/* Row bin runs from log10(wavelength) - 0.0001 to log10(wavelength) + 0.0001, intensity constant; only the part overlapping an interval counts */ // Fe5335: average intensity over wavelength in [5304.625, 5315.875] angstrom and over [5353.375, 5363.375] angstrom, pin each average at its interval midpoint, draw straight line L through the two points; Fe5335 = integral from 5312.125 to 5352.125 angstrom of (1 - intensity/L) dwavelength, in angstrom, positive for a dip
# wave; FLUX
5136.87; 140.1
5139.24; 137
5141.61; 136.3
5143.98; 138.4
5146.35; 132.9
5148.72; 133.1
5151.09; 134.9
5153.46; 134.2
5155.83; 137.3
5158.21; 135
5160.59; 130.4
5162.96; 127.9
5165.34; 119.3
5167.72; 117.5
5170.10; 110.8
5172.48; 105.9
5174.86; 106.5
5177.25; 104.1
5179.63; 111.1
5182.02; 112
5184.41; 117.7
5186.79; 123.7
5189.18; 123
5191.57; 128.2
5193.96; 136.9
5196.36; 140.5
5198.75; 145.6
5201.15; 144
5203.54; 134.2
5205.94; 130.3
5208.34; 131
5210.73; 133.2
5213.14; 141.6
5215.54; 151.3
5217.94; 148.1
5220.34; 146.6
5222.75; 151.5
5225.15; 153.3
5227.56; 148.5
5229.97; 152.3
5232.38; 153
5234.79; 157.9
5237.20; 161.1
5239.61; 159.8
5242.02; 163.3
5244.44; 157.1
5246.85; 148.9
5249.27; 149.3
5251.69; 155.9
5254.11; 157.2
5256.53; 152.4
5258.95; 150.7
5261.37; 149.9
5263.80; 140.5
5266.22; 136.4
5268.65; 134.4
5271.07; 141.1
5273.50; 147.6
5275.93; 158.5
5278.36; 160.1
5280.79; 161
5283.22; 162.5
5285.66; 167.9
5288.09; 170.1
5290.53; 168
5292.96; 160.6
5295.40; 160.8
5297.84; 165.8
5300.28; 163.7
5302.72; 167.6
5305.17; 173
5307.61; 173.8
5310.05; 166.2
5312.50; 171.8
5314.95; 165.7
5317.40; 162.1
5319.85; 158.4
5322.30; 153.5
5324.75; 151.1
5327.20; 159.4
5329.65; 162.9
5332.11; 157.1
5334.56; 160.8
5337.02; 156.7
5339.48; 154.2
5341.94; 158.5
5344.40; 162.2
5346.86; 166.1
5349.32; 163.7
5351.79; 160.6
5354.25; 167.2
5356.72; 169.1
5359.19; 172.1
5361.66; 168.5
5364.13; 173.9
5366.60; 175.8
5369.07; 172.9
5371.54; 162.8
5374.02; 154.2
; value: 2.3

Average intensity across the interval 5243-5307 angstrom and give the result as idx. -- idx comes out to 156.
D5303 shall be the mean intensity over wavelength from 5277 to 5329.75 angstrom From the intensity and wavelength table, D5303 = 164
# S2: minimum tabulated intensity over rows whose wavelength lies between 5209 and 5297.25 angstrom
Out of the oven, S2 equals 133.2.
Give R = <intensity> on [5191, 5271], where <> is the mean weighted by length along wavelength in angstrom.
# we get 147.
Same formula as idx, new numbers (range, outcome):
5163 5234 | 132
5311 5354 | 160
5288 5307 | 166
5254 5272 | 145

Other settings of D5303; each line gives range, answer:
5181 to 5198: 127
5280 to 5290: 166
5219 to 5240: 154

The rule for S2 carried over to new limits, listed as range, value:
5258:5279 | 134.4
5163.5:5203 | 104.1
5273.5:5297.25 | 147.6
